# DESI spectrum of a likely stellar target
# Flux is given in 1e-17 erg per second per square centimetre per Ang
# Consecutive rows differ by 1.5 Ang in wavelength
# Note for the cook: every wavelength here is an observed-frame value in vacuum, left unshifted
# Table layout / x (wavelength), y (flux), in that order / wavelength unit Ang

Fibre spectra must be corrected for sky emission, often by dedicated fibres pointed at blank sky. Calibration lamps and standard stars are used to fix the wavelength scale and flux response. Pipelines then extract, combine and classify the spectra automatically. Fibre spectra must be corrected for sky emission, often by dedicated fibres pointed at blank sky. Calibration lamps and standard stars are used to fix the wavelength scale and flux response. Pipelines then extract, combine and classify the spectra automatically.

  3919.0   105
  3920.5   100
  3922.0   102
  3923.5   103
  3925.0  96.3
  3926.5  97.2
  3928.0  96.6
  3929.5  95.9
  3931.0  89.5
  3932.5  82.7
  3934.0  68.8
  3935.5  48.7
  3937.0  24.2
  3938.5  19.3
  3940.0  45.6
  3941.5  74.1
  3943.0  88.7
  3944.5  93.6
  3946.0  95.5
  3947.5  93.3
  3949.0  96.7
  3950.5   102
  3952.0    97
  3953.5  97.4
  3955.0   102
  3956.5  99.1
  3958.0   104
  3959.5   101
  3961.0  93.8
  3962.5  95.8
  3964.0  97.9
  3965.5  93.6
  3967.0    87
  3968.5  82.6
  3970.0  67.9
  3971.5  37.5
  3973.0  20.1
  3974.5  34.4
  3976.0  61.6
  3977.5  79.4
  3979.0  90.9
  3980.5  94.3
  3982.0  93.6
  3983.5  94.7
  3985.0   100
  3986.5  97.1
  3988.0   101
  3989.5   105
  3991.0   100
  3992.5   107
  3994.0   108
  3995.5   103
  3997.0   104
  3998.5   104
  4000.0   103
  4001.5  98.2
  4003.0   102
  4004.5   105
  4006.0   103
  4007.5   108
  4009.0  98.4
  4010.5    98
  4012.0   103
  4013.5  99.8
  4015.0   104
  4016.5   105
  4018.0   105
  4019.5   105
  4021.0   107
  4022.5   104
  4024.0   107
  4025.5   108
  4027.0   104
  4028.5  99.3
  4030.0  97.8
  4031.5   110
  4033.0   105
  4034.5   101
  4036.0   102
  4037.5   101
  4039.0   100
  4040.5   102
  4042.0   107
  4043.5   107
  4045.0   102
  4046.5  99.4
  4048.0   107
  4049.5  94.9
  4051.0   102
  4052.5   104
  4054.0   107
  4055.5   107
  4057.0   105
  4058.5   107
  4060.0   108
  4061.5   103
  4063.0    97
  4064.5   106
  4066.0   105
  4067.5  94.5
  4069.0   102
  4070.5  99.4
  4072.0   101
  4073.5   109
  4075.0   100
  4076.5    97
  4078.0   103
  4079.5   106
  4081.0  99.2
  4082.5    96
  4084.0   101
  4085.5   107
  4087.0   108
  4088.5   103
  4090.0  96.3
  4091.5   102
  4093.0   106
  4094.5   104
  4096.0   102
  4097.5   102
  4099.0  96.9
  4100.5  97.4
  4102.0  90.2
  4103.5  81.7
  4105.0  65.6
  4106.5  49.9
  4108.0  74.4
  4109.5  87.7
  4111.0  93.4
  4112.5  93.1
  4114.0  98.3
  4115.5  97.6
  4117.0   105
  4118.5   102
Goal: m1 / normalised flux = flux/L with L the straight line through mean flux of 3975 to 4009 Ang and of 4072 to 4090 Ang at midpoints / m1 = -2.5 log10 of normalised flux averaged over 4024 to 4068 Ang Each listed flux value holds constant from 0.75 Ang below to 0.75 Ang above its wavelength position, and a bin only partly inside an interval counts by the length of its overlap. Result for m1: -0.03 mag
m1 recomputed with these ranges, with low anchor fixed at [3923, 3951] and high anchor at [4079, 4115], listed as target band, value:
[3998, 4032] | -0.19 mag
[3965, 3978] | 0.31 mag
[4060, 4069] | -0.12 mag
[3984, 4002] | -0.21 mag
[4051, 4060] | -0.17 mag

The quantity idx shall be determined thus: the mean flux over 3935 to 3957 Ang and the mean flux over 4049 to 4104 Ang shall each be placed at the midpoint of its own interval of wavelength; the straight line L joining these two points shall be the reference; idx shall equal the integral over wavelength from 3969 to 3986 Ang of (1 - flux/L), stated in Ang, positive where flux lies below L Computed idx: 2.7 Ang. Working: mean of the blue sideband 78.6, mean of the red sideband 101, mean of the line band 71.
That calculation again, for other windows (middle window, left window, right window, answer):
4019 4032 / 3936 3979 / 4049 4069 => -1.3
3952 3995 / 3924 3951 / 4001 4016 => 1.2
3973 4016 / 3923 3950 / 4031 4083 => -2.3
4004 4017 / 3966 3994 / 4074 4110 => -2.6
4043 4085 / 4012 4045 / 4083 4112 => -1.8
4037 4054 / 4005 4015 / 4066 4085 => -0.2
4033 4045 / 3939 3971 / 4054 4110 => -1.0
